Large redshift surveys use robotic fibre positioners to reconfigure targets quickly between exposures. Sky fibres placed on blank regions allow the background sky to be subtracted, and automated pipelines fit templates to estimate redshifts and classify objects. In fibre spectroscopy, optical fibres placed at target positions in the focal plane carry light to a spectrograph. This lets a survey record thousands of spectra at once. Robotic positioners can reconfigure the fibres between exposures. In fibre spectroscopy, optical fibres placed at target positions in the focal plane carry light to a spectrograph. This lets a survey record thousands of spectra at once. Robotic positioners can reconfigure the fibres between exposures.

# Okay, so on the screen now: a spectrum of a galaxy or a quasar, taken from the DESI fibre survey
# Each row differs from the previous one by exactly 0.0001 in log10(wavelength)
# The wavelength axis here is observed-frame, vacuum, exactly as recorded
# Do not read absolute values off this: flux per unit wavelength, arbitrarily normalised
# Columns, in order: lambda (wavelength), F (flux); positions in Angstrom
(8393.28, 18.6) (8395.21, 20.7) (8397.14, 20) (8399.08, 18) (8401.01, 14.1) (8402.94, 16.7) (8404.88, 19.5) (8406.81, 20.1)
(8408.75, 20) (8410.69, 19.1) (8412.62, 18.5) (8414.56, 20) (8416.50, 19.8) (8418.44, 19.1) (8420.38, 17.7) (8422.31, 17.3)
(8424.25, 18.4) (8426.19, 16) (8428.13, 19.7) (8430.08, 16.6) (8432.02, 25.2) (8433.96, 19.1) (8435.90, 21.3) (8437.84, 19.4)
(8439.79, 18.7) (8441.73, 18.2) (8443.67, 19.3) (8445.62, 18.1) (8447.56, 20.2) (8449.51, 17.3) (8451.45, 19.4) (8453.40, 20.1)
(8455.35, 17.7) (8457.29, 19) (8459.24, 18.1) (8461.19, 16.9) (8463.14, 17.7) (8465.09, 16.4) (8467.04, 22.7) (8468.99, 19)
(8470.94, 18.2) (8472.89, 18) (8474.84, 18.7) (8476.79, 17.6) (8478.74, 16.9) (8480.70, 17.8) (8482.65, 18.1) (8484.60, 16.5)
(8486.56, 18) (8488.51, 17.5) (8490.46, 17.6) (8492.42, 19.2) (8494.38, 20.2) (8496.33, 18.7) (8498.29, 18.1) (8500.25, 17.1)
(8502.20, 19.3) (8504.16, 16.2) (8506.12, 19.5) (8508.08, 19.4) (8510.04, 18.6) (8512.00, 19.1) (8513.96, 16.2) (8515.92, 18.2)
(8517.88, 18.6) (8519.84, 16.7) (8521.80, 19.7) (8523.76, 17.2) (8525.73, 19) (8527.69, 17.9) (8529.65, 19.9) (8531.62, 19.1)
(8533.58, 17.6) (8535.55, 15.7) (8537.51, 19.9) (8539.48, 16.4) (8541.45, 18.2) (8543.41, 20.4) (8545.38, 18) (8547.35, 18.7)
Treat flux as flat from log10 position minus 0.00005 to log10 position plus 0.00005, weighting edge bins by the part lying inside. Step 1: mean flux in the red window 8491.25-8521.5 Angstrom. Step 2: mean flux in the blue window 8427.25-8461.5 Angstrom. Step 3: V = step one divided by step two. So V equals 0.96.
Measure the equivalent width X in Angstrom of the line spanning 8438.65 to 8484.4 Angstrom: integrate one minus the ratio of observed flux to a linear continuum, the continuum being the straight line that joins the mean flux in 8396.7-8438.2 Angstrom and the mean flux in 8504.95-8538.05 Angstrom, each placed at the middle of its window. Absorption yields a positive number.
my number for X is 0.58 Angstrom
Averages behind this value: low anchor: 18.9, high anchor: 18.3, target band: 18.4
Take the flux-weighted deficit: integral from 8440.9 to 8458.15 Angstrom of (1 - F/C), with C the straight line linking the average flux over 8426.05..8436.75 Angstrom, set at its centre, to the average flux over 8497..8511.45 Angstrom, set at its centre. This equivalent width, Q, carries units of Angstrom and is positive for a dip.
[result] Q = 0.6 Angstrom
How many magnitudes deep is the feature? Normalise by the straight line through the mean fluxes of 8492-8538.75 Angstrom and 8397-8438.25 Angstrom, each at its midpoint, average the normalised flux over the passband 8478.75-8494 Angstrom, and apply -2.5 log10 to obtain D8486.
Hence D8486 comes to 0.04 mag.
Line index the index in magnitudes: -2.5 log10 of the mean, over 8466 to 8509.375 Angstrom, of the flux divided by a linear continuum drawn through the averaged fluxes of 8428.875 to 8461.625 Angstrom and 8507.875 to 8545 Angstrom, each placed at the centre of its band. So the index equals 0.02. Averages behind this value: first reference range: 19.1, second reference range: 18.3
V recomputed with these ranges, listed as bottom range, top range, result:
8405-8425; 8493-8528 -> 0.96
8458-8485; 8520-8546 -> 1.01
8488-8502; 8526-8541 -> 0.98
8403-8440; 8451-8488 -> 0.95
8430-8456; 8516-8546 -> 0.94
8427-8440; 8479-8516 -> 0.91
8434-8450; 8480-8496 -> 0.95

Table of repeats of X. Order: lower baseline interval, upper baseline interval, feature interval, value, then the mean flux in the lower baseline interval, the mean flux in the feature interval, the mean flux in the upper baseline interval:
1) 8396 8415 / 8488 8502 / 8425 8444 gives -0.8 Angstrom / 18.6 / 19.3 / 18.4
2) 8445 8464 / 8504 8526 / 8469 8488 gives 0.6 Angstrom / 18.5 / 17.8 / 18.2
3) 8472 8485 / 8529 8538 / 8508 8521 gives 0.0 Angstrom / 17.7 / 18.1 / 18.3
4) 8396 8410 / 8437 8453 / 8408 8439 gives -1.0 Angstrom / 18.4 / 19.2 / 18.9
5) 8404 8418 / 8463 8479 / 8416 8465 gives 0.7 Angstrom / 19.6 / 18.8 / 18.5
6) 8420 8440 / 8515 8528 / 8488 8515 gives 0.1 Angstrom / 19.1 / 18.3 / 18.2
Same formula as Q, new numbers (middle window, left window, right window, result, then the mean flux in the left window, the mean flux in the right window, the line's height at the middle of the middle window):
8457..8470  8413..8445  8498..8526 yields 0.1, 19.1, 18.2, 18.7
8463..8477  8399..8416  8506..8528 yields -0.2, 18.5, 18.3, 18.4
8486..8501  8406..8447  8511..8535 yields 0.1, 19.1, 18.2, 18.5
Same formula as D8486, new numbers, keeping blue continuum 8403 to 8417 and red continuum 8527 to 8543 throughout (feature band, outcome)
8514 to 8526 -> 0.02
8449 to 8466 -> 0.05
